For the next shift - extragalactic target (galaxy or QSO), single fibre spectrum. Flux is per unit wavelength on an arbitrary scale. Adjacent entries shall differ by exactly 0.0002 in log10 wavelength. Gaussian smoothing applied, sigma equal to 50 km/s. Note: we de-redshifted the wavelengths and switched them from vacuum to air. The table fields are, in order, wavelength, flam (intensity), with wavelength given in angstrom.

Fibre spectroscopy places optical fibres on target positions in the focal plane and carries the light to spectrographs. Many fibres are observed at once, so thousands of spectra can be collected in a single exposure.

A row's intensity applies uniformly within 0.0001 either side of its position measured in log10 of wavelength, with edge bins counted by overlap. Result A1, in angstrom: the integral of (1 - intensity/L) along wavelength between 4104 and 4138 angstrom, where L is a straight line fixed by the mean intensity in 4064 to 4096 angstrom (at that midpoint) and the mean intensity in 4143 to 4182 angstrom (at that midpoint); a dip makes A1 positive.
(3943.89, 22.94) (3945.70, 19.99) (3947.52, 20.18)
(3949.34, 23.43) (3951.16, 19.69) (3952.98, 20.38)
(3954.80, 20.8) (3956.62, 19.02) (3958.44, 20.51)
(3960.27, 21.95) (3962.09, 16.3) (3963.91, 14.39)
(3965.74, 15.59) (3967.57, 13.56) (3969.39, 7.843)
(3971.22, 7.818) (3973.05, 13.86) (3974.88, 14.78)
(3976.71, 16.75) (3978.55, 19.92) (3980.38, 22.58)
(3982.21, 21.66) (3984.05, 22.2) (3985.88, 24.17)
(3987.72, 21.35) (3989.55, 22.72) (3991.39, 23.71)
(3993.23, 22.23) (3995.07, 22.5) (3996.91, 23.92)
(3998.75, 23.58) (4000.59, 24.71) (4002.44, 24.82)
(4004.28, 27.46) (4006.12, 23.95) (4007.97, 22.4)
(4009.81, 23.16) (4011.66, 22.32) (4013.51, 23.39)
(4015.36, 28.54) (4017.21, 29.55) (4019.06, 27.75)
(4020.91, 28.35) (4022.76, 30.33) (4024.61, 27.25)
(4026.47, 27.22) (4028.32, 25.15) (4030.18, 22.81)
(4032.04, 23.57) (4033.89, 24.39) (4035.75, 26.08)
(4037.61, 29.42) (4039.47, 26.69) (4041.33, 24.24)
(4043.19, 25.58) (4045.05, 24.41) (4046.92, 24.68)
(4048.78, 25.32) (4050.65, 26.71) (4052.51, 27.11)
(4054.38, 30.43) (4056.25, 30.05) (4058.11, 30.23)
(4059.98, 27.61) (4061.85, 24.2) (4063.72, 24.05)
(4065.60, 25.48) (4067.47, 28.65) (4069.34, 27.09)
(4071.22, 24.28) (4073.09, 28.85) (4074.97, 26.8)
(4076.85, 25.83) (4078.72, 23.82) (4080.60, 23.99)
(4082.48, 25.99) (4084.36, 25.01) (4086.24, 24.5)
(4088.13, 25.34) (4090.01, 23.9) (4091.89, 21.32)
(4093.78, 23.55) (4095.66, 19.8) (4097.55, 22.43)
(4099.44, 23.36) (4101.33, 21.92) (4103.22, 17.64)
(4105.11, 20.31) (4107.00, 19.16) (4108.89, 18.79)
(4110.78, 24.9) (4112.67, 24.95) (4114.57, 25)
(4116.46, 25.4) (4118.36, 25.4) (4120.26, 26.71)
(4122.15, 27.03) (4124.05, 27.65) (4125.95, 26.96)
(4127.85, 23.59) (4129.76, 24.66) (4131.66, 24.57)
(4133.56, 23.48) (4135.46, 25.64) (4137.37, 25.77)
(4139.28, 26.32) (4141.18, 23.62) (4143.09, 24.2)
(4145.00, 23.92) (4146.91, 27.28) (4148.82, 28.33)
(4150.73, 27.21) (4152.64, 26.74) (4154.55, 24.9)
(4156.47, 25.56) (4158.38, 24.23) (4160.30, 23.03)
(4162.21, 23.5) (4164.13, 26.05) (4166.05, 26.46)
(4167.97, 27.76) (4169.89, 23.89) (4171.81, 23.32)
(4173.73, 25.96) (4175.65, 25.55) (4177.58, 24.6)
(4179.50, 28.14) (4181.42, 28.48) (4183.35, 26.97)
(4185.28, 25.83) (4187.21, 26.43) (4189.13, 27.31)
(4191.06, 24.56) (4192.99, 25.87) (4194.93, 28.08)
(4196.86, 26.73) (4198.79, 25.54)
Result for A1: 1.3 angstrom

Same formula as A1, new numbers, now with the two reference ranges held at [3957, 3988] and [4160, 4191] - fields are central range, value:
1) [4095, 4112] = 1.36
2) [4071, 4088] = -2.87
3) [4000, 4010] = -3.12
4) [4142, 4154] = -0.73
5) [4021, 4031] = -3.67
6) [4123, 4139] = -0.91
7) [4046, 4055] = -2.67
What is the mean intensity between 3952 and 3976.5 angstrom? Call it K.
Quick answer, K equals 15.9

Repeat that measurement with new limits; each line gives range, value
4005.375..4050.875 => 25.7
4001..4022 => 25.6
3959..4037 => 22.1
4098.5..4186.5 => 24.9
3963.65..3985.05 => 16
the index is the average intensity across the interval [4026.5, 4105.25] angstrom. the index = 25.1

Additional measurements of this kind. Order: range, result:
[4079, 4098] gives 23.6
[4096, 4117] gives 22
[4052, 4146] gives 24.8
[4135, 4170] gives 25.5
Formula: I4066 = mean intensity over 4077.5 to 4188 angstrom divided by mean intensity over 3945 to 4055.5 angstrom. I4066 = 1.09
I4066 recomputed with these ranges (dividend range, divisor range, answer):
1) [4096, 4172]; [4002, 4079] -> 0.93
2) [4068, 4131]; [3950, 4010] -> 1.21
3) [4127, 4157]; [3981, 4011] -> 1.08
